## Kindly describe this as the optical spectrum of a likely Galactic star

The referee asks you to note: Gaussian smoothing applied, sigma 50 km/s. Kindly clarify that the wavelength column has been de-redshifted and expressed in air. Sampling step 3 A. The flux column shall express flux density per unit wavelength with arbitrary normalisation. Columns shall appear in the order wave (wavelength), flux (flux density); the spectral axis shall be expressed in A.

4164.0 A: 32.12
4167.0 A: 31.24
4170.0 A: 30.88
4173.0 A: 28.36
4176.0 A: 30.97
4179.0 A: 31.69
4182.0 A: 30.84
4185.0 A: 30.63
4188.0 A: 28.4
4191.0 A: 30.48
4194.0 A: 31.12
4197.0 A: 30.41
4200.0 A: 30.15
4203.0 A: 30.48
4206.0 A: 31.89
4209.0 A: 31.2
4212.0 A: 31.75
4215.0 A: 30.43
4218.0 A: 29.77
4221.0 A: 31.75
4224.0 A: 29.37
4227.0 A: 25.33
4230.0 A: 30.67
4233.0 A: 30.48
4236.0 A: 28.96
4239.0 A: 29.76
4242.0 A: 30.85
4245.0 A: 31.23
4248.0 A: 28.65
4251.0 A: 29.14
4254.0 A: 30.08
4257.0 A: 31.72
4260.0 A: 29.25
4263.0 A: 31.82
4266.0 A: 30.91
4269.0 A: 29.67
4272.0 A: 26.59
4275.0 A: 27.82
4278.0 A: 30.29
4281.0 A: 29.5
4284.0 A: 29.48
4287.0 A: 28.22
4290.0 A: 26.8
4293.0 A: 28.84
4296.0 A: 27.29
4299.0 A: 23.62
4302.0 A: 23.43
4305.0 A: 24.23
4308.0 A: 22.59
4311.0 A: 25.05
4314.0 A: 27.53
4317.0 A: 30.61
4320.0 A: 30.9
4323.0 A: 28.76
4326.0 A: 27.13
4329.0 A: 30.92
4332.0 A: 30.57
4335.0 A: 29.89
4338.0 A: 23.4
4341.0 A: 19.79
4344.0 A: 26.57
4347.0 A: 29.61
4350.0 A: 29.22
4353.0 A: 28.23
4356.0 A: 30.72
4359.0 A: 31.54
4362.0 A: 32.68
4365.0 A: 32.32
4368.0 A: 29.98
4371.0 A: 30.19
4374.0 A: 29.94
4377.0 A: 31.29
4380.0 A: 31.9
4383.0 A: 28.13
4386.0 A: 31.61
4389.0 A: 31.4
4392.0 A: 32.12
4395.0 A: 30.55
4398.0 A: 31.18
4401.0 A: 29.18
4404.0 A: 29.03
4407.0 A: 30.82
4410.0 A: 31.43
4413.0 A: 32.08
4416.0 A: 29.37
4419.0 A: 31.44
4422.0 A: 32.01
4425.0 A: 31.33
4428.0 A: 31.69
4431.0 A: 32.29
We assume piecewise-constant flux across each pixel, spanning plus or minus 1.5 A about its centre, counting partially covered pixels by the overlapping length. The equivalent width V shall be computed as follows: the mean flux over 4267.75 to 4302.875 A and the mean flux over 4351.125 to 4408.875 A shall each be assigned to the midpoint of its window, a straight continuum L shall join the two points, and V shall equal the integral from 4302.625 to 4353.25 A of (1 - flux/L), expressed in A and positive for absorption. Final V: 3.1 A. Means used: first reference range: 27.7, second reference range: 30.7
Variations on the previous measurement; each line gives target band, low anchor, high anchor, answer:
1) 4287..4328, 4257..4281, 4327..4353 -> 2.43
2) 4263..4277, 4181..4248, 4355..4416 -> 0.60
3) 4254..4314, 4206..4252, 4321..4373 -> 3.53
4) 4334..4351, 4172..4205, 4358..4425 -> 2.52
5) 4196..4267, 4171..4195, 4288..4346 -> -3.01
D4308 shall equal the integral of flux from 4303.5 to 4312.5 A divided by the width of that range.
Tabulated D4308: 24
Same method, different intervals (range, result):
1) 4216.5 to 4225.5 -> 30.3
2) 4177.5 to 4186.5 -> 31.1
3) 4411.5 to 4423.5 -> 31.2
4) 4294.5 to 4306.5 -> 24.6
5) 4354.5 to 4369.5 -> 31.4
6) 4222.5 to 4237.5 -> 29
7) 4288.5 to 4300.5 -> 26.6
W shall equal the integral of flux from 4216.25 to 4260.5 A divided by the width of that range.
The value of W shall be 29.8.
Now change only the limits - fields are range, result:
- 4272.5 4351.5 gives 27.4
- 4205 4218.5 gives 31.1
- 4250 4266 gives 30.5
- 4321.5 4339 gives 28.6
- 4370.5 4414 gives 30.7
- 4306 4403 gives 29.2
